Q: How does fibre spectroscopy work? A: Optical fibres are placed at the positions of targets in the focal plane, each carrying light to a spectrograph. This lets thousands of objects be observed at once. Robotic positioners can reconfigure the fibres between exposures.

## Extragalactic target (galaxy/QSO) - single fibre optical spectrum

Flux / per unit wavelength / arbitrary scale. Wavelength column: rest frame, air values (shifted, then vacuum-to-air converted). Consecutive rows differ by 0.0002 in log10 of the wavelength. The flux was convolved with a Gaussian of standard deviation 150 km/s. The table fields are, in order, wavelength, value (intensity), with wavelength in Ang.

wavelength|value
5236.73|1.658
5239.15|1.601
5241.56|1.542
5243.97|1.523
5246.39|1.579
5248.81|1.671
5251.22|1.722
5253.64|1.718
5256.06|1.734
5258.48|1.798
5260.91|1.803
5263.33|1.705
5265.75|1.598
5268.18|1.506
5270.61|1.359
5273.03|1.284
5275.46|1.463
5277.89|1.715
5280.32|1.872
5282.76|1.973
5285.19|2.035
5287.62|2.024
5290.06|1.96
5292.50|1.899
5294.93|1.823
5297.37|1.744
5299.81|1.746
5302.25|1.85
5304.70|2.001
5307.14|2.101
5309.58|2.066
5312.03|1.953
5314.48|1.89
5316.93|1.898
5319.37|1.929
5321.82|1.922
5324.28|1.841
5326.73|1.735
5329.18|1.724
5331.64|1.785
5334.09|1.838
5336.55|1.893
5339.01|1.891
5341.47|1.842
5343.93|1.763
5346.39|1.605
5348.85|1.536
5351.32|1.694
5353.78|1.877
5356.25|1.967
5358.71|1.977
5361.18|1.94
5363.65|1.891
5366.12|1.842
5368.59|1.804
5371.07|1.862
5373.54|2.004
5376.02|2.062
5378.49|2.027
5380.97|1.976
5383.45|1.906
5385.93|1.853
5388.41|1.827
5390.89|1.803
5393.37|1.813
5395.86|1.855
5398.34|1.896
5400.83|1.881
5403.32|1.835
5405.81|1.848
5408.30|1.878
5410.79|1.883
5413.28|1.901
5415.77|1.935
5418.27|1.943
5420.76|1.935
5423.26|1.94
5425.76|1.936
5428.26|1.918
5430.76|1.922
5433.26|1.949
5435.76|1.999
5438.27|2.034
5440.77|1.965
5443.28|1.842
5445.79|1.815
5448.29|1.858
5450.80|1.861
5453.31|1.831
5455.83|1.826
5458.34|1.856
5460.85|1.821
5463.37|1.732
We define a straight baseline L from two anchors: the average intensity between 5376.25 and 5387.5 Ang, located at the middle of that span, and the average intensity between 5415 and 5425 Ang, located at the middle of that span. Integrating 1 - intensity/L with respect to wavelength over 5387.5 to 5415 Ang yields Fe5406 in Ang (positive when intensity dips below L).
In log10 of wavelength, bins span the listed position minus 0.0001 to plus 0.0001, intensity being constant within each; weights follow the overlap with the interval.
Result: 1.2 Ang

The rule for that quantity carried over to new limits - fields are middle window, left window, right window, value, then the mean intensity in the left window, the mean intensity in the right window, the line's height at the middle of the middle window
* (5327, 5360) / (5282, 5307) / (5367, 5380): 2.3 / 1.91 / 1.95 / 1.94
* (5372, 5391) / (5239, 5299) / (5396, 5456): -0.9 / 1.71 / 1.9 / 1.85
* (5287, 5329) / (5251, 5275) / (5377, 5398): -4.6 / 1.61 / 1.89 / 1.71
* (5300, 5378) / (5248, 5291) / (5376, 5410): -2.6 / 1.72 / 1.88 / 1.81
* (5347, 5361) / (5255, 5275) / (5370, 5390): 0.4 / 1.59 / 1.94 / 1.86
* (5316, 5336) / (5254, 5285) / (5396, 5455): -1.0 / 1.67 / 1.9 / 1.75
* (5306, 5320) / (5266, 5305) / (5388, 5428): -1.5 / 1.76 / 1.88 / 1.78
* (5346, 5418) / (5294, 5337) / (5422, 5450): 1.1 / 1.87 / 1.92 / 1.9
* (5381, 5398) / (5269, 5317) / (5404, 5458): 0.2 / 1.83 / 1.9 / 1.88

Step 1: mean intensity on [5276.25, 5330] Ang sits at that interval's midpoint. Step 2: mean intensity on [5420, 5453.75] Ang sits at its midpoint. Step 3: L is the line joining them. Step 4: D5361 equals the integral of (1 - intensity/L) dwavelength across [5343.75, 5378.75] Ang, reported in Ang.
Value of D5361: 0.9 Ang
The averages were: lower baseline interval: 1.89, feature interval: 1.86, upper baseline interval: 1.92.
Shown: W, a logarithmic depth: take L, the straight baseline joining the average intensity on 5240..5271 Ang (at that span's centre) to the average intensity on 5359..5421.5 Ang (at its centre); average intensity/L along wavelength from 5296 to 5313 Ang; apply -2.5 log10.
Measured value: -0.11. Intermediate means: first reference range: 1.64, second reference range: 1.9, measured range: 1.92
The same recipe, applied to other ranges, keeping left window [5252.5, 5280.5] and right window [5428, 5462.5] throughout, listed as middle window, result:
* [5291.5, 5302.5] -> -0.09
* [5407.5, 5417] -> -0.04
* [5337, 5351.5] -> 0.00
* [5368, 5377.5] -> -0.10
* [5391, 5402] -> -0.02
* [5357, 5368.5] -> -0.08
